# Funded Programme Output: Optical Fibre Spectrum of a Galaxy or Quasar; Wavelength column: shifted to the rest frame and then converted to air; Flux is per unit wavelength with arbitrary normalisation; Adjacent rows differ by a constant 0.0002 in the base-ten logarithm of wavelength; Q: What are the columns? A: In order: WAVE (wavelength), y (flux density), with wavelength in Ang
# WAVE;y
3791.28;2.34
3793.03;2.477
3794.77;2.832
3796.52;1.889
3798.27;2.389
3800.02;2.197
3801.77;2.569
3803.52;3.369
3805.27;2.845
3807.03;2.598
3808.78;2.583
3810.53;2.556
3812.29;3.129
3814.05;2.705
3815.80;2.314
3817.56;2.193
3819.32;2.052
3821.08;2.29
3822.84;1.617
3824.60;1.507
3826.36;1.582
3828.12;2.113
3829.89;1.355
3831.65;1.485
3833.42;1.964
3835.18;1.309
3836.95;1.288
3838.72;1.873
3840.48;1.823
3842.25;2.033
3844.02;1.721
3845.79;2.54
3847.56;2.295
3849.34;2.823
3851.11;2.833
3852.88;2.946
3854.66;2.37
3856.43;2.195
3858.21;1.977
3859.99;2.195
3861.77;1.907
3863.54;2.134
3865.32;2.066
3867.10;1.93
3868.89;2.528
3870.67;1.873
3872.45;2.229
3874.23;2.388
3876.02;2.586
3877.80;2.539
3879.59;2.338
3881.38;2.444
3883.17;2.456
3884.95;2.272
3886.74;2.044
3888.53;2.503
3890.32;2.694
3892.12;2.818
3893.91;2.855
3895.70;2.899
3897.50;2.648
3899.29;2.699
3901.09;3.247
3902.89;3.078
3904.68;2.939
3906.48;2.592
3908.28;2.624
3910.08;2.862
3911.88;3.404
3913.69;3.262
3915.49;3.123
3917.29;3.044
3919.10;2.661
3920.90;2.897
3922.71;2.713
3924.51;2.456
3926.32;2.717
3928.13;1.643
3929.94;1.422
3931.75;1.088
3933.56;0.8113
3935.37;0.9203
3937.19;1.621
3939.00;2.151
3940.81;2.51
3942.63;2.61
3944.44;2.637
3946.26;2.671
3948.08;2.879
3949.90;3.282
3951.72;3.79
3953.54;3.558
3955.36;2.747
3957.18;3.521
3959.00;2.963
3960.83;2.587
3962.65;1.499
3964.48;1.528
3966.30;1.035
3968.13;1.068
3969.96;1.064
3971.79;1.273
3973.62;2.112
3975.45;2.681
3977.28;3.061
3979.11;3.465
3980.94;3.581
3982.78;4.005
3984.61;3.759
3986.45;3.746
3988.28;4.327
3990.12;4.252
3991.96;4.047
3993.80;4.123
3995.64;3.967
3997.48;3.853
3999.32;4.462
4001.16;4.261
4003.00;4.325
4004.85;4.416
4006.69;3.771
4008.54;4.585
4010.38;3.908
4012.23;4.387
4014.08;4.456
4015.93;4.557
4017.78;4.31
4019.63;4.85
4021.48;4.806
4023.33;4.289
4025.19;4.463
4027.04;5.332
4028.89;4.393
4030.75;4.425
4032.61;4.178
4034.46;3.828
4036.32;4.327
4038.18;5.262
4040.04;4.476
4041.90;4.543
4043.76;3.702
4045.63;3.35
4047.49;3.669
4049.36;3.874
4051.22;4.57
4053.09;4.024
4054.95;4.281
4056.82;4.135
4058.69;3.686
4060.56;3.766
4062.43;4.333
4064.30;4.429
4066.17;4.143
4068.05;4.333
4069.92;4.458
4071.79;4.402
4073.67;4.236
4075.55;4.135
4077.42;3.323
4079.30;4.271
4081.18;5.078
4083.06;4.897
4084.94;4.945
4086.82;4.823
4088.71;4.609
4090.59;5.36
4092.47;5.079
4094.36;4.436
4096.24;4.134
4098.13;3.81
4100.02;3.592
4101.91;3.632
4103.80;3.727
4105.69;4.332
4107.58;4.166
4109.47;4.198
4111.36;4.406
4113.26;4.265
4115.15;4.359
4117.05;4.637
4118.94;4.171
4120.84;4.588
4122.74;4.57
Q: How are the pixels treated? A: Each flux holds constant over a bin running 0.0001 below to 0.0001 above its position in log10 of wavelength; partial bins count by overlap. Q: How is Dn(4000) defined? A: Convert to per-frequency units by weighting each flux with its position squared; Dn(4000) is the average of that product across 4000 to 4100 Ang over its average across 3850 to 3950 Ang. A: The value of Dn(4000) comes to 1.92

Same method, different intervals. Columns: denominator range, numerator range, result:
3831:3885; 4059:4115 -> 2.22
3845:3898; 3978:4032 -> 1.89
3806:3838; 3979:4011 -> 2.18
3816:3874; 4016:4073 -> 2.32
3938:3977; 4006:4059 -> 1.86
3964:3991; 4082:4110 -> 1.69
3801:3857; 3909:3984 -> 1.18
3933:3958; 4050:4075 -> 1.73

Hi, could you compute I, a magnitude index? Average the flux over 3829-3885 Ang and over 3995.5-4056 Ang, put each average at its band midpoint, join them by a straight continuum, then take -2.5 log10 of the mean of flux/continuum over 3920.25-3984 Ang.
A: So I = 0.38 mag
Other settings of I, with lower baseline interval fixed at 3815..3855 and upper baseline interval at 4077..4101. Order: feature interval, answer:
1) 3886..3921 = -0.063 mag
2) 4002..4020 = -0.161 mag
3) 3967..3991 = 0.176 mag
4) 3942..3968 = 0.210 mag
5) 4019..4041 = -0.159 mag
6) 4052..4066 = 0.030 mag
